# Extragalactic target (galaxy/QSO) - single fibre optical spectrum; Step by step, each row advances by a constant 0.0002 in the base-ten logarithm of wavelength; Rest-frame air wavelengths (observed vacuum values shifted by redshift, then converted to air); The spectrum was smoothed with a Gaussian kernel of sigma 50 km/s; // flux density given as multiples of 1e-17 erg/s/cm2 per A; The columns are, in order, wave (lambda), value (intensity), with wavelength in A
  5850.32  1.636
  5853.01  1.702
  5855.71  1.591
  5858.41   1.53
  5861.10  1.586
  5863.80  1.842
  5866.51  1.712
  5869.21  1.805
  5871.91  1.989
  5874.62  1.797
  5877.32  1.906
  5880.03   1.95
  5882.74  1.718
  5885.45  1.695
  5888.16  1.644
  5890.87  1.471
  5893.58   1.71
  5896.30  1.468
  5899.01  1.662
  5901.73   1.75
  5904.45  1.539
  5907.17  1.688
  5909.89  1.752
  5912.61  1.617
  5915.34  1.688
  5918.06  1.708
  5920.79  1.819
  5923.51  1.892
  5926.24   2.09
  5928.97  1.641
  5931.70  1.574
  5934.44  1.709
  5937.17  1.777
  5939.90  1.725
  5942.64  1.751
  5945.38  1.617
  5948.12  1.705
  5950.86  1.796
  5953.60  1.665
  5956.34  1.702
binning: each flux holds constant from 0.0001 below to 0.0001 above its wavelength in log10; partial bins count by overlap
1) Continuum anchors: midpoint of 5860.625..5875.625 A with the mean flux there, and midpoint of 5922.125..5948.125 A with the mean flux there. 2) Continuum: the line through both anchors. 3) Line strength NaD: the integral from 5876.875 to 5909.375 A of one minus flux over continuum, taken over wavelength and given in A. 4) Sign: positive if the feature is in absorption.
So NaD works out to 1.9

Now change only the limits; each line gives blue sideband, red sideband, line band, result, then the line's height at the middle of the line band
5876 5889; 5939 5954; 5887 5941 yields 1.6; 1.75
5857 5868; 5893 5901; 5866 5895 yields -2.2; 1.64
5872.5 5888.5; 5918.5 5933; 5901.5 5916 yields 1.1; 1.8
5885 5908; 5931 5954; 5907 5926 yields -1.2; 1.66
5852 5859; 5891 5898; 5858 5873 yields -1.4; 1.6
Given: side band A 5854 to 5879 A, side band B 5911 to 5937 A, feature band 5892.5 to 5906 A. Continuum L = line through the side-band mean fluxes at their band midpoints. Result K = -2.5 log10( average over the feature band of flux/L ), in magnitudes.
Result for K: 0.08 mag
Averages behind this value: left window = 1.75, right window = 1.75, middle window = 1.62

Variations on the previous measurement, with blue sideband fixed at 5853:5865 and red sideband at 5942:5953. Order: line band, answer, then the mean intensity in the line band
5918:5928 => -0.12 mag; 1.89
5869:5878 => -0.14 mag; 1.88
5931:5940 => 0.00 mag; 1.7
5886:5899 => 0.05 mag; 1.59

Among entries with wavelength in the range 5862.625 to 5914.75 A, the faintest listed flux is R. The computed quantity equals 1.468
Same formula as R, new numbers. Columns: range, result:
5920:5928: 1.819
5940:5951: 1.617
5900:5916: 1.539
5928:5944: 1.574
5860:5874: 1.586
